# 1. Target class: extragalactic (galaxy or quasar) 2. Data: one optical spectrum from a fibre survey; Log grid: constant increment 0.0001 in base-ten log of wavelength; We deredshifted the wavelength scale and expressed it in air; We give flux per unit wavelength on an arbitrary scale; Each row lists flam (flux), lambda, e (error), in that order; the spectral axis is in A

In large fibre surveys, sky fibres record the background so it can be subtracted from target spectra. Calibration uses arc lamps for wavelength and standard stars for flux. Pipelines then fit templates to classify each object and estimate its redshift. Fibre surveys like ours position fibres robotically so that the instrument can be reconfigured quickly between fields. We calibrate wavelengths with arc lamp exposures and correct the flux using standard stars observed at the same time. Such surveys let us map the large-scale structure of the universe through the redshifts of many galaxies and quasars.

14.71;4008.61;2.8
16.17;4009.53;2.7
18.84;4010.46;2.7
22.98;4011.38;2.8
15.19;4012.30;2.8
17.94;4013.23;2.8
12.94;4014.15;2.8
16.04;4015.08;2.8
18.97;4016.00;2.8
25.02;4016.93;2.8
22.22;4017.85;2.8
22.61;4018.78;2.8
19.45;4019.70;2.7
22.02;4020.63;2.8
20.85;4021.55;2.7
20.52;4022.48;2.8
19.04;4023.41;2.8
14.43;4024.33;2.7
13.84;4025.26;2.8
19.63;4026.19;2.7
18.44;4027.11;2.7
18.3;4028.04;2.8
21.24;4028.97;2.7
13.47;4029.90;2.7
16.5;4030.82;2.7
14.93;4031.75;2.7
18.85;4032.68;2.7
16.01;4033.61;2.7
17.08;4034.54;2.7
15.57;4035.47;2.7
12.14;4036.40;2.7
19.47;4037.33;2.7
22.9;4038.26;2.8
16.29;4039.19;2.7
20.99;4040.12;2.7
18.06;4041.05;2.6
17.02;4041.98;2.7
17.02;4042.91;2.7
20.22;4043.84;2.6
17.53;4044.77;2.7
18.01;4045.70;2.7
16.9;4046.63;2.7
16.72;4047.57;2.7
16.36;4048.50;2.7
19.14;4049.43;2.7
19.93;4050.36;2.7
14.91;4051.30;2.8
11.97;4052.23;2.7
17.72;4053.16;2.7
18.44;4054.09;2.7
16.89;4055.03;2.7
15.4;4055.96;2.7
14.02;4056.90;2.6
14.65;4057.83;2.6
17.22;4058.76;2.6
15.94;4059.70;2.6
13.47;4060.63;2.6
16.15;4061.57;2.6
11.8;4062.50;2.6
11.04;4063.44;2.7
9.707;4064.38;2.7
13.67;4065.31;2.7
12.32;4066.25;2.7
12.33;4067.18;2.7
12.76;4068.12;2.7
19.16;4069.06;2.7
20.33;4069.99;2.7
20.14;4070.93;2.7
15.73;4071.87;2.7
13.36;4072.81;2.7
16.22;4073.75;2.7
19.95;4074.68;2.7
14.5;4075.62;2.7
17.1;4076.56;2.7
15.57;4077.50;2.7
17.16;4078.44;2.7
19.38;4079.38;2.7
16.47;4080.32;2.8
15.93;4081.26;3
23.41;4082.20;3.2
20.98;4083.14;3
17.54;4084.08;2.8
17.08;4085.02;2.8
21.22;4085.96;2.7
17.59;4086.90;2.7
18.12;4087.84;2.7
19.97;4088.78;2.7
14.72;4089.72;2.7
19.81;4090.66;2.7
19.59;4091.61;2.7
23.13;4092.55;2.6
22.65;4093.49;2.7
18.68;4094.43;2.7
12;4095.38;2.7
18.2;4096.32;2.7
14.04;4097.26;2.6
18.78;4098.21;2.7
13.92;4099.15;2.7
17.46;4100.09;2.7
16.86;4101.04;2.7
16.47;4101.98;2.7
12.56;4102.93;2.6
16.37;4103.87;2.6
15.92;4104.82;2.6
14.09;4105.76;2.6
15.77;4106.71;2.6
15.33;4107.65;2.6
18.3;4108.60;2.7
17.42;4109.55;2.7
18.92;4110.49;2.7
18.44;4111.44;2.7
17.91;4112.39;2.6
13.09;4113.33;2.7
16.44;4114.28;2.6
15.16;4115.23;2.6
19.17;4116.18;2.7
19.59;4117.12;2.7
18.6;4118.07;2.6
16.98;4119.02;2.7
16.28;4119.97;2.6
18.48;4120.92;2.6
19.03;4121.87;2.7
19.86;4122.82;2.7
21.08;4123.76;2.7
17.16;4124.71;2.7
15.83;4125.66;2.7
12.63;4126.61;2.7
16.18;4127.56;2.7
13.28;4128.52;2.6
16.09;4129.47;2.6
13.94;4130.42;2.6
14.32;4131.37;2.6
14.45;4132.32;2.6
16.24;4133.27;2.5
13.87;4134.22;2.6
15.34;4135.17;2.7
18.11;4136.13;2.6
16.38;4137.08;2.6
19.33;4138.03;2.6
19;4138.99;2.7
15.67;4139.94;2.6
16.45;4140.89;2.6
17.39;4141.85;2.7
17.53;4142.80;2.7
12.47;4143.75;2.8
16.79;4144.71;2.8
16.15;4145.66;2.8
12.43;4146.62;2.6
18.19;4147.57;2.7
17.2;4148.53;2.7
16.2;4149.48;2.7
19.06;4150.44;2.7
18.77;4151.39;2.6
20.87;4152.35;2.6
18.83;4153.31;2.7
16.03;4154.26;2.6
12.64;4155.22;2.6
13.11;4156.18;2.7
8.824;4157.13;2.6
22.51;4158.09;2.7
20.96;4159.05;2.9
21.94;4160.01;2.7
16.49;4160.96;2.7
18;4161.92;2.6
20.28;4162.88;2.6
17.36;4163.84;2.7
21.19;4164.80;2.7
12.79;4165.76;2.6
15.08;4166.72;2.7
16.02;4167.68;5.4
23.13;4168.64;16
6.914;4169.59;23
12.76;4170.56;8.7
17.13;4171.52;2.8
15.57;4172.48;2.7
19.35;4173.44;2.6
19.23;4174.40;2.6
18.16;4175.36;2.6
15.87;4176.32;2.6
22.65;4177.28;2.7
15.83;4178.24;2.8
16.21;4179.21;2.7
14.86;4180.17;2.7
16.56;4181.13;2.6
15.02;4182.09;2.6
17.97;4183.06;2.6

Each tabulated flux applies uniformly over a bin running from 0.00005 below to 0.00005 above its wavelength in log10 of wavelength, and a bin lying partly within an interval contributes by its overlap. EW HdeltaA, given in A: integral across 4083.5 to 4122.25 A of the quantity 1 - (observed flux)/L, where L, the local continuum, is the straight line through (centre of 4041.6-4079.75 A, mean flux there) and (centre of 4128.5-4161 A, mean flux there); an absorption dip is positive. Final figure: -2.6 A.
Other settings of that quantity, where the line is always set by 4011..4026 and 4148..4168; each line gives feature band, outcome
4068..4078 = 0.8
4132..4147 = 1.2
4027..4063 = 3.5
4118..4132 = 0.9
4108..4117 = 0.3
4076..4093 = -0.3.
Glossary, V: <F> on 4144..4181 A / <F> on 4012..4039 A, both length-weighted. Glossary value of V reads 0.9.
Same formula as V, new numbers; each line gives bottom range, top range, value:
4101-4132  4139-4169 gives 1.03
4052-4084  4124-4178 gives 1.04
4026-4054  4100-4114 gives 0.93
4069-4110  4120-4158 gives 0.94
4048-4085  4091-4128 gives 1.06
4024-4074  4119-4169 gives 1.03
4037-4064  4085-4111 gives 1.04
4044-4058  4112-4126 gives 1.06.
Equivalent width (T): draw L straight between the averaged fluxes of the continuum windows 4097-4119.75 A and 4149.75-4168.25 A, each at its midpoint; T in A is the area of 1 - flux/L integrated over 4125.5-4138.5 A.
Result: 1.2 A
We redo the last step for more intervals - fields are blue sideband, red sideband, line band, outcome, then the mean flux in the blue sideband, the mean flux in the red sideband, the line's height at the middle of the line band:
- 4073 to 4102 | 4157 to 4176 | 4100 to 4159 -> 3.43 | 17.9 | 17.3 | 17.6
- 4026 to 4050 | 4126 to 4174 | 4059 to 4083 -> 2.00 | 17.6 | 16.4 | 17.3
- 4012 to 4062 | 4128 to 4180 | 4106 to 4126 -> -0.70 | 17.5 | 16.7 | 16.9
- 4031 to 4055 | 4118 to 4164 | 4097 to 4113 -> 0.58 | 17.3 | 16.8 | 17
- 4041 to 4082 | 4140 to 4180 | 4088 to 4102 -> -1.21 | 16.1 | 16.9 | 16.4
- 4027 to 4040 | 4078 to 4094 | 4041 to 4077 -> 4.33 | 17.3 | 19.1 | 18.2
